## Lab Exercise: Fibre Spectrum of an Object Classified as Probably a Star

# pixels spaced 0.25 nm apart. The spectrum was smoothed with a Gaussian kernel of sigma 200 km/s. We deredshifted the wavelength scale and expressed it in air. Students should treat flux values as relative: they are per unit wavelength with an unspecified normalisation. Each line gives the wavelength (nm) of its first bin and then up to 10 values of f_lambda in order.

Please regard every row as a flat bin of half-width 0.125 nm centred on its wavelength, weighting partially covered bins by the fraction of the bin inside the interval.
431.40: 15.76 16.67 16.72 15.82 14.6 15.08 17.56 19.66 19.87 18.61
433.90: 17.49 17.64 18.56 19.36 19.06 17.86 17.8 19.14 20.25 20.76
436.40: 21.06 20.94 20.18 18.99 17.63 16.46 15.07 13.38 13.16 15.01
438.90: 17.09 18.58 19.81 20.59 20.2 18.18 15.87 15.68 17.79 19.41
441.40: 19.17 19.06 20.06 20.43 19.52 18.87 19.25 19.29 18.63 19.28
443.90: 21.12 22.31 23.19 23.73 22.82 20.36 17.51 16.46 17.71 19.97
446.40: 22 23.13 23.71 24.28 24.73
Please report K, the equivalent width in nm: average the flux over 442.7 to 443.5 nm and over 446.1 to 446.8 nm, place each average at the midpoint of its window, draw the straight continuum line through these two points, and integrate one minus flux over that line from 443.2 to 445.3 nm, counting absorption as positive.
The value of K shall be -0.13 nm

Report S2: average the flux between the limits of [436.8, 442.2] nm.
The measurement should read 17.8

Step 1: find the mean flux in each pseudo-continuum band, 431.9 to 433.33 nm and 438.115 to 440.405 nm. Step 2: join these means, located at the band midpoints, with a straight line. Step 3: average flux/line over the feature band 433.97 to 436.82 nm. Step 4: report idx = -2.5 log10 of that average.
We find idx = -0.14 mag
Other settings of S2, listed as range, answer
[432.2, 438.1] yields 18.3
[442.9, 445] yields 21.2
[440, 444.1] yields 18.9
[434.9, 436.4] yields 19.3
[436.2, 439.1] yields 17.3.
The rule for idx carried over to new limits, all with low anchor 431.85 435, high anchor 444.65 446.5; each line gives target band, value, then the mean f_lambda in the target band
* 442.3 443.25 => 0.01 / 19.2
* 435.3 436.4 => -0.09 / 19.7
